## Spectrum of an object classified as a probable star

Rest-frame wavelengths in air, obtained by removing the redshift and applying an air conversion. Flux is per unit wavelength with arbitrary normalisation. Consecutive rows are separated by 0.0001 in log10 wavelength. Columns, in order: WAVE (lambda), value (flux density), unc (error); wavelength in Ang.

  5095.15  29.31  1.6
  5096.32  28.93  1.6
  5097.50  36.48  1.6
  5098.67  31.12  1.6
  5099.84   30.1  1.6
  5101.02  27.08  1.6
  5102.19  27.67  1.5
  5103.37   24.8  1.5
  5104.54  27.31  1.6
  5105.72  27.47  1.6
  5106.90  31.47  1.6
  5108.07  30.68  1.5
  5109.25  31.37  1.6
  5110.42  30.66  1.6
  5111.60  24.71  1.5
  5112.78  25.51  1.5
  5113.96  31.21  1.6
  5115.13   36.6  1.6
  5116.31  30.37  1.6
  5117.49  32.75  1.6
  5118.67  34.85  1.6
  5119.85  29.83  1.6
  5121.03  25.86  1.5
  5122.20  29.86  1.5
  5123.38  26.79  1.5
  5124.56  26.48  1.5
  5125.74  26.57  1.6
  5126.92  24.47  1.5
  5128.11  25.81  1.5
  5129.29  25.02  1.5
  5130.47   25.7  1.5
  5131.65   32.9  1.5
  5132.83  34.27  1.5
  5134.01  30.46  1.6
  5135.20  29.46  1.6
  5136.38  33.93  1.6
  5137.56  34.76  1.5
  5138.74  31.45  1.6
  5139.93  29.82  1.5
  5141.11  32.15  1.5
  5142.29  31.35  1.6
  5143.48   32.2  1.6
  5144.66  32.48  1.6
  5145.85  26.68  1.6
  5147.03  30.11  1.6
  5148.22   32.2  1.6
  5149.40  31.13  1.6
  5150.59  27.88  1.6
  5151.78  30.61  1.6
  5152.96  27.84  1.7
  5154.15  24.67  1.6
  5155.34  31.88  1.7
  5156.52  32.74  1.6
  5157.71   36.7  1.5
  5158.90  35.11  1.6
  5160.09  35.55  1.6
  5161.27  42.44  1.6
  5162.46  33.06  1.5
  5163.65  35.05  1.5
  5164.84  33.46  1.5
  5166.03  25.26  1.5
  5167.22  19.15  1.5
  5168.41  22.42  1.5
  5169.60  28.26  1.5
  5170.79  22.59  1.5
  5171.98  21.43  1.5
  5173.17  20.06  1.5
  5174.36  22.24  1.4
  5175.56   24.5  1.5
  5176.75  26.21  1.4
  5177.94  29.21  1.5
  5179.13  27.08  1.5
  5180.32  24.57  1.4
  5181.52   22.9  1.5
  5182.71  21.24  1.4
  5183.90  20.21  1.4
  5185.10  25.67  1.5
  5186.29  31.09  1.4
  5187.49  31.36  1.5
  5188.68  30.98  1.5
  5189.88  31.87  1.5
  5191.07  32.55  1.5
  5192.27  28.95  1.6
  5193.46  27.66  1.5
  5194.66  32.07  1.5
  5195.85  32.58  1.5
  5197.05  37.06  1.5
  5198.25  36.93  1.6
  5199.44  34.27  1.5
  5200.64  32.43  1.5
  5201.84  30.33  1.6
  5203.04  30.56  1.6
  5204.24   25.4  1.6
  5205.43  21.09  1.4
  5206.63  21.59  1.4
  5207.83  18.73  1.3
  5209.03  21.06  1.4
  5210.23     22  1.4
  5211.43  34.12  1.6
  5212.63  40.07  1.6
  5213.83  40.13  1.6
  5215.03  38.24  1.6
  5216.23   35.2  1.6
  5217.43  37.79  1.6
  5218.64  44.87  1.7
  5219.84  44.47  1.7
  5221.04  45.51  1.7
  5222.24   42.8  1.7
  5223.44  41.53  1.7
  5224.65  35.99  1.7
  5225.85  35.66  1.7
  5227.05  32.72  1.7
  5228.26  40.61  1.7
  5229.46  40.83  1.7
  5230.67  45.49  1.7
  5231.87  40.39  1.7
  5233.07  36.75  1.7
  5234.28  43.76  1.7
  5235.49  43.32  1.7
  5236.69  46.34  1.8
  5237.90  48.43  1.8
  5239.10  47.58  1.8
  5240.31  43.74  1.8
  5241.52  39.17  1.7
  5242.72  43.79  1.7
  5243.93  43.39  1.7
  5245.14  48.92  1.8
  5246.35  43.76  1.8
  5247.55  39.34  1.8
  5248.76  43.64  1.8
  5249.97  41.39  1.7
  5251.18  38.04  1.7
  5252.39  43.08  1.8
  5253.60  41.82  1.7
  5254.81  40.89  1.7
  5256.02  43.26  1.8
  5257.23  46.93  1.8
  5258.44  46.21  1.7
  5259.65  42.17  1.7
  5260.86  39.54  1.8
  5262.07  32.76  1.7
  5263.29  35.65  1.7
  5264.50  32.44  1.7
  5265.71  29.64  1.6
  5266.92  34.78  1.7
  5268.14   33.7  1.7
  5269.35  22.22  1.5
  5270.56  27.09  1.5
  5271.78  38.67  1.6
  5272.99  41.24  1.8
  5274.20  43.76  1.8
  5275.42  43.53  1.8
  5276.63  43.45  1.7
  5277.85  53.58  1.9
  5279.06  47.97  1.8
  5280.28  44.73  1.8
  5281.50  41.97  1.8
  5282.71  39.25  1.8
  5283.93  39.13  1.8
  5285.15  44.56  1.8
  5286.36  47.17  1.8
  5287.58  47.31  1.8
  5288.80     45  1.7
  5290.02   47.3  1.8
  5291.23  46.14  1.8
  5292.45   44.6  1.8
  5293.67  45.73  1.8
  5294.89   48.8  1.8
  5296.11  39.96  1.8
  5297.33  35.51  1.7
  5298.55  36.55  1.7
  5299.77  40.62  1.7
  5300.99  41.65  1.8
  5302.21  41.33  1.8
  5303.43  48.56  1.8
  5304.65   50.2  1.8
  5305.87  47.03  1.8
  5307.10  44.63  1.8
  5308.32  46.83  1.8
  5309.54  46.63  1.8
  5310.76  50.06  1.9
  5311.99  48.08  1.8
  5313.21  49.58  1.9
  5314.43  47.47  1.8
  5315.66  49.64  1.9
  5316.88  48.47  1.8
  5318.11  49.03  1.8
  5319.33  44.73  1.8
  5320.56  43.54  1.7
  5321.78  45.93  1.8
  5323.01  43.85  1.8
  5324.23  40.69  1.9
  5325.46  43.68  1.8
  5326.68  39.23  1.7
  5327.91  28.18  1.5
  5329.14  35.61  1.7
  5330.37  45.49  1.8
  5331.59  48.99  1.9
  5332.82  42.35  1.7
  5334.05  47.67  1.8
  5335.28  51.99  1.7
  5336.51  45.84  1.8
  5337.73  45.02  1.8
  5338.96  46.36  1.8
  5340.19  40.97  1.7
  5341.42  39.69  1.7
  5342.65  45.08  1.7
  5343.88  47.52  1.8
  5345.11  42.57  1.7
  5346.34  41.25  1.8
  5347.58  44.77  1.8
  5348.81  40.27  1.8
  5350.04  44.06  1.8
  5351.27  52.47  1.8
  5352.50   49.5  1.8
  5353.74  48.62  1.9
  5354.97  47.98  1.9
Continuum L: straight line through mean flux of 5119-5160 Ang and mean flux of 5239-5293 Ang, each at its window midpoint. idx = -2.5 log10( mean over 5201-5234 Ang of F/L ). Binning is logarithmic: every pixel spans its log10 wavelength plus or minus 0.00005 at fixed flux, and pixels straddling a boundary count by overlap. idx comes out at 0.06 mag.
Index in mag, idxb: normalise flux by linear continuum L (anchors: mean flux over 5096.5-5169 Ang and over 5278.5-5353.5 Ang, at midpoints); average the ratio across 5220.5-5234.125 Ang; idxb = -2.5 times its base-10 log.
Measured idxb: -0.07 mag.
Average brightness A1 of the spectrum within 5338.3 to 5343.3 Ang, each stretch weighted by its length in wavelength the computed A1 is 43.1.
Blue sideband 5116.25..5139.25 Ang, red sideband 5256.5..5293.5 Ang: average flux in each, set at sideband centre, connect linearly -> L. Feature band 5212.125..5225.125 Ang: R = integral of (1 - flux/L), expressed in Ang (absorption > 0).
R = -1.47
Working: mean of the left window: 29.6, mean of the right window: 40.8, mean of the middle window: 40.6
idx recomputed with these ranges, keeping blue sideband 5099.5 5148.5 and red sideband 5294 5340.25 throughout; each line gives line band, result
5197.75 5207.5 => 0.23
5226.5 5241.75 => -0.11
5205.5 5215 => 0.27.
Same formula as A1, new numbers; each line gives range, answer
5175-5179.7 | 26.8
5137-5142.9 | 31.9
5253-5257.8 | 43.2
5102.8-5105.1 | 26.1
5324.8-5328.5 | 37.1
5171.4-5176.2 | 22.1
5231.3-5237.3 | 42.1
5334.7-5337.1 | 48.9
